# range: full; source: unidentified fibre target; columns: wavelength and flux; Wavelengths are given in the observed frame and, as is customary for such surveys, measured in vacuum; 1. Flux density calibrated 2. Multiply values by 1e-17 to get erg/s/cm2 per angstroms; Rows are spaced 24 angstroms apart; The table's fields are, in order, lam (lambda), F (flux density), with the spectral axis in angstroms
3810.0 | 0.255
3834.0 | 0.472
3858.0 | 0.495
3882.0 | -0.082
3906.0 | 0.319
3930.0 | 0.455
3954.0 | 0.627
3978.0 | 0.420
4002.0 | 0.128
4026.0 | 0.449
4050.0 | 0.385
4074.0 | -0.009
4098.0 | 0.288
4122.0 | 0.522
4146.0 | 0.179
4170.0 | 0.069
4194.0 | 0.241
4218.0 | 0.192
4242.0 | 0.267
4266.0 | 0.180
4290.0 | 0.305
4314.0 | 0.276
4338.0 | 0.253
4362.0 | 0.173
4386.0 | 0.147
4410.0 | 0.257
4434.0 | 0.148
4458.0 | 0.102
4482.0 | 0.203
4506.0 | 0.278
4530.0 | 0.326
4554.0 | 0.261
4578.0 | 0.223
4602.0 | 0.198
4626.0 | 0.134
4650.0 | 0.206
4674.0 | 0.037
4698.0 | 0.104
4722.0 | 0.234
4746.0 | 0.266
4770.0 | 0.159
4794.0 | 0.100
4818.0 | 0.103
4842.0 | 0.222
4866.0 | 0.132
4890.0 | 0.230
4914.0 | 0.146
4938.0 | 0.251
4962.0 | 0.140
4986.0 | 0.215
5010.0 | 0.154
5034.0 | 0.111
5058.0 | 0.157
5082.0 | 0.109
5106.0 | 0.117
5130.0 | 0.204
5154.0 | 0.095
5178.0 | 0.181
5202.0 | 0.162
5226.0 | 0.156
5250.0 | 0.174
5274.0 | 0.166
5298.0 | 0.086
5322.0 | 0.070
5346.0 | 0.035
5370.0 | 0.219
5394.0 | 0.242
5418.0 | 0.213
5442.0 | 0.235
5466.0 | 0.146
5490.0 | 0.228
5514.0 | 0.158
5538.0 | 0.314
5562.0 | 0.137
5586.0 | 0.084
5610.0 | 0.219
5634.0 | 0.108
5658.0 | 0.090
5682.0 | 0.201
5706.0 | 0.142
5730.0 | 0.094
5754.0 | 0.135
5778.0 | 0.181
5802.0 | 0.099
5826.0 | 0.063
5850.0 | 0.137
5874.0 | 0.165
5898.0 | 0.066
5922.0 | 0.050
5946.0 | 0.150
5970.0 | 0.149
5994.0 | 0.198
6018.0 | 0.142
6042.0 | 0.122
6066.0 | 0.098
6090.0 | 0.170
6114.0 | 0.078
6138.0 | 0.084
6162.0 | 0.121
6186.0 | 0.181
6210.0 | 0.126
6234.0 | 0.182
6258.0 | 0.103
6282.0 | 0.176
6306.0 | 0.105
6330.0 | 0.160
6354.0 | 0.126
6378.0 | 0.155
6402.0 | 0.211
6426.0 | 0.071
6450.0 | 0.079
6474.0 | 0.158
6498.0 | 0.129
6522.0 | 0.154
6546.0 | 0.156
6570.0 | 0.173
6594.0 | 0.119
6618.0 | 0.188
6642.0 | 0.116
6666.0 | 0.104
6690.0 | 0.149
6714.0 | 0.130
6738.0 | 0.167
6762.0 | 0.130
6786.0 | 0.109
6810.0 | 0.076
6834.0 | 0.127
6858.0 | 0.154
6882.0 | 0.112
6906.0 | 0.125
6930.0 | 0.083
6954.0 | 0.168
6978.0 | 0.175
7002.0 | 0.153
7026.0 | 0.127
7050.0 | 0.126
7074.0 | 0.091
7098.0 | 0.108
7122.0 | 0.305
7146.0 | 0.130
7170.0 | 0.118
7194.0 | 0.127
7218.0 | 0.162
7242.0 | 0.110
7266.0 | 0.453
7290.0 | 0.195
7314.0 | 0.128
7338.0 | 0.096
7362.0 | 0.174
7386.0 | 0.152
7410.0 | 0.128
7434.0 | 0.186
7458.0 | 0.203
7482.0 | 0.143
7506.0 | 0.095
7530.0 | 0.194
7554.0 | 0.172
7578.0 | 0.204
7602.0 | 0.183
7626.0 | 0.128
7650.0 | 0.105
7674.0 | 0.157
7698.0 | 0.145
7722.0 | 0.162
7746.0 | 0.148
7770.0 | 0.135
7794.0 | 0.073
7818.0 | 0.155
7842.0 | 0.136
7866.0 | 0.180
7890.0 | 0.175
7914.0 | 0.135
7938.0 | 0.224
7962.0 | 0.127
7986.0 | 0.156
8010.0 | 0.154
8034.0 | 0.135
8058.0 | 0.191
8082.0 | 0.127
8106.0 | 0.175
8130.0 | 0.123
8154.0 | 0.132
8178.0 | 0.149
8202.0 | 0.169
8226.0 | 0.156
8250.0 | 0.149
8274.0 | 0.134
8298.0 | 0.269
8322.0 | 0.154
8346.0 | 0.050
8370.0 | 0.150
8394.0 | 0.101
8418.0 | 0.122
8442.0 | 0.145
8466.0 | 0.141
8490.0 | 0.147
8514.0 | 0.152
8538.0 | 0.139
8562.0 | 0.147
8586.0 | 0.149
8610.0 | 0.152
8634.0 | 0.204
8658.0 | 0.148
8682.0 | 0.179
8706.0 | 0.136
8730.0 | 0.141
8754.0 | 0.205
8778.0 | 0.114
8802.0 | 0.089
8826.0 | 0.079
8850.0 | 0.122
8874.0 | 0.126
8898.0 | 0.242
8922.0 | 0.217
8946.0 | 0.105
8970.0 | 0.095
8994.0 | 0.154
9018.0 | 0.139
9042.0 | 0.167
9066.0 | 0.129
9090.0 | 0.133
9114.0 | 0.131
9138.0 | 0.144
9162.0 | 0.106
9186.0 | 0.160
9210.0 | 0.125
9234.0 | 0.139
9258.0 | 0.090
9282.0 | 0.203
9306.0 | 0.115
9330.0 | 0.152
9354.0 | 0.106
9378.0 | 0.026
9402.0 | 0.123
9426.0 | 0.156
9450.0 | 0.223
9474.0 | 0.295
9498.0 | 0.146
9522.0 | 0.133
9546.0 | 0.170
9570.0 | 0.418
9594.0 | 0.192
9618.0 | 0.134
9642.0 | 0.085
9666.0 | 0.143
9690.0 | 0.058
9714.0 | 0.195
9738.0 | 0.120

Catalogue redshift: 0.107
